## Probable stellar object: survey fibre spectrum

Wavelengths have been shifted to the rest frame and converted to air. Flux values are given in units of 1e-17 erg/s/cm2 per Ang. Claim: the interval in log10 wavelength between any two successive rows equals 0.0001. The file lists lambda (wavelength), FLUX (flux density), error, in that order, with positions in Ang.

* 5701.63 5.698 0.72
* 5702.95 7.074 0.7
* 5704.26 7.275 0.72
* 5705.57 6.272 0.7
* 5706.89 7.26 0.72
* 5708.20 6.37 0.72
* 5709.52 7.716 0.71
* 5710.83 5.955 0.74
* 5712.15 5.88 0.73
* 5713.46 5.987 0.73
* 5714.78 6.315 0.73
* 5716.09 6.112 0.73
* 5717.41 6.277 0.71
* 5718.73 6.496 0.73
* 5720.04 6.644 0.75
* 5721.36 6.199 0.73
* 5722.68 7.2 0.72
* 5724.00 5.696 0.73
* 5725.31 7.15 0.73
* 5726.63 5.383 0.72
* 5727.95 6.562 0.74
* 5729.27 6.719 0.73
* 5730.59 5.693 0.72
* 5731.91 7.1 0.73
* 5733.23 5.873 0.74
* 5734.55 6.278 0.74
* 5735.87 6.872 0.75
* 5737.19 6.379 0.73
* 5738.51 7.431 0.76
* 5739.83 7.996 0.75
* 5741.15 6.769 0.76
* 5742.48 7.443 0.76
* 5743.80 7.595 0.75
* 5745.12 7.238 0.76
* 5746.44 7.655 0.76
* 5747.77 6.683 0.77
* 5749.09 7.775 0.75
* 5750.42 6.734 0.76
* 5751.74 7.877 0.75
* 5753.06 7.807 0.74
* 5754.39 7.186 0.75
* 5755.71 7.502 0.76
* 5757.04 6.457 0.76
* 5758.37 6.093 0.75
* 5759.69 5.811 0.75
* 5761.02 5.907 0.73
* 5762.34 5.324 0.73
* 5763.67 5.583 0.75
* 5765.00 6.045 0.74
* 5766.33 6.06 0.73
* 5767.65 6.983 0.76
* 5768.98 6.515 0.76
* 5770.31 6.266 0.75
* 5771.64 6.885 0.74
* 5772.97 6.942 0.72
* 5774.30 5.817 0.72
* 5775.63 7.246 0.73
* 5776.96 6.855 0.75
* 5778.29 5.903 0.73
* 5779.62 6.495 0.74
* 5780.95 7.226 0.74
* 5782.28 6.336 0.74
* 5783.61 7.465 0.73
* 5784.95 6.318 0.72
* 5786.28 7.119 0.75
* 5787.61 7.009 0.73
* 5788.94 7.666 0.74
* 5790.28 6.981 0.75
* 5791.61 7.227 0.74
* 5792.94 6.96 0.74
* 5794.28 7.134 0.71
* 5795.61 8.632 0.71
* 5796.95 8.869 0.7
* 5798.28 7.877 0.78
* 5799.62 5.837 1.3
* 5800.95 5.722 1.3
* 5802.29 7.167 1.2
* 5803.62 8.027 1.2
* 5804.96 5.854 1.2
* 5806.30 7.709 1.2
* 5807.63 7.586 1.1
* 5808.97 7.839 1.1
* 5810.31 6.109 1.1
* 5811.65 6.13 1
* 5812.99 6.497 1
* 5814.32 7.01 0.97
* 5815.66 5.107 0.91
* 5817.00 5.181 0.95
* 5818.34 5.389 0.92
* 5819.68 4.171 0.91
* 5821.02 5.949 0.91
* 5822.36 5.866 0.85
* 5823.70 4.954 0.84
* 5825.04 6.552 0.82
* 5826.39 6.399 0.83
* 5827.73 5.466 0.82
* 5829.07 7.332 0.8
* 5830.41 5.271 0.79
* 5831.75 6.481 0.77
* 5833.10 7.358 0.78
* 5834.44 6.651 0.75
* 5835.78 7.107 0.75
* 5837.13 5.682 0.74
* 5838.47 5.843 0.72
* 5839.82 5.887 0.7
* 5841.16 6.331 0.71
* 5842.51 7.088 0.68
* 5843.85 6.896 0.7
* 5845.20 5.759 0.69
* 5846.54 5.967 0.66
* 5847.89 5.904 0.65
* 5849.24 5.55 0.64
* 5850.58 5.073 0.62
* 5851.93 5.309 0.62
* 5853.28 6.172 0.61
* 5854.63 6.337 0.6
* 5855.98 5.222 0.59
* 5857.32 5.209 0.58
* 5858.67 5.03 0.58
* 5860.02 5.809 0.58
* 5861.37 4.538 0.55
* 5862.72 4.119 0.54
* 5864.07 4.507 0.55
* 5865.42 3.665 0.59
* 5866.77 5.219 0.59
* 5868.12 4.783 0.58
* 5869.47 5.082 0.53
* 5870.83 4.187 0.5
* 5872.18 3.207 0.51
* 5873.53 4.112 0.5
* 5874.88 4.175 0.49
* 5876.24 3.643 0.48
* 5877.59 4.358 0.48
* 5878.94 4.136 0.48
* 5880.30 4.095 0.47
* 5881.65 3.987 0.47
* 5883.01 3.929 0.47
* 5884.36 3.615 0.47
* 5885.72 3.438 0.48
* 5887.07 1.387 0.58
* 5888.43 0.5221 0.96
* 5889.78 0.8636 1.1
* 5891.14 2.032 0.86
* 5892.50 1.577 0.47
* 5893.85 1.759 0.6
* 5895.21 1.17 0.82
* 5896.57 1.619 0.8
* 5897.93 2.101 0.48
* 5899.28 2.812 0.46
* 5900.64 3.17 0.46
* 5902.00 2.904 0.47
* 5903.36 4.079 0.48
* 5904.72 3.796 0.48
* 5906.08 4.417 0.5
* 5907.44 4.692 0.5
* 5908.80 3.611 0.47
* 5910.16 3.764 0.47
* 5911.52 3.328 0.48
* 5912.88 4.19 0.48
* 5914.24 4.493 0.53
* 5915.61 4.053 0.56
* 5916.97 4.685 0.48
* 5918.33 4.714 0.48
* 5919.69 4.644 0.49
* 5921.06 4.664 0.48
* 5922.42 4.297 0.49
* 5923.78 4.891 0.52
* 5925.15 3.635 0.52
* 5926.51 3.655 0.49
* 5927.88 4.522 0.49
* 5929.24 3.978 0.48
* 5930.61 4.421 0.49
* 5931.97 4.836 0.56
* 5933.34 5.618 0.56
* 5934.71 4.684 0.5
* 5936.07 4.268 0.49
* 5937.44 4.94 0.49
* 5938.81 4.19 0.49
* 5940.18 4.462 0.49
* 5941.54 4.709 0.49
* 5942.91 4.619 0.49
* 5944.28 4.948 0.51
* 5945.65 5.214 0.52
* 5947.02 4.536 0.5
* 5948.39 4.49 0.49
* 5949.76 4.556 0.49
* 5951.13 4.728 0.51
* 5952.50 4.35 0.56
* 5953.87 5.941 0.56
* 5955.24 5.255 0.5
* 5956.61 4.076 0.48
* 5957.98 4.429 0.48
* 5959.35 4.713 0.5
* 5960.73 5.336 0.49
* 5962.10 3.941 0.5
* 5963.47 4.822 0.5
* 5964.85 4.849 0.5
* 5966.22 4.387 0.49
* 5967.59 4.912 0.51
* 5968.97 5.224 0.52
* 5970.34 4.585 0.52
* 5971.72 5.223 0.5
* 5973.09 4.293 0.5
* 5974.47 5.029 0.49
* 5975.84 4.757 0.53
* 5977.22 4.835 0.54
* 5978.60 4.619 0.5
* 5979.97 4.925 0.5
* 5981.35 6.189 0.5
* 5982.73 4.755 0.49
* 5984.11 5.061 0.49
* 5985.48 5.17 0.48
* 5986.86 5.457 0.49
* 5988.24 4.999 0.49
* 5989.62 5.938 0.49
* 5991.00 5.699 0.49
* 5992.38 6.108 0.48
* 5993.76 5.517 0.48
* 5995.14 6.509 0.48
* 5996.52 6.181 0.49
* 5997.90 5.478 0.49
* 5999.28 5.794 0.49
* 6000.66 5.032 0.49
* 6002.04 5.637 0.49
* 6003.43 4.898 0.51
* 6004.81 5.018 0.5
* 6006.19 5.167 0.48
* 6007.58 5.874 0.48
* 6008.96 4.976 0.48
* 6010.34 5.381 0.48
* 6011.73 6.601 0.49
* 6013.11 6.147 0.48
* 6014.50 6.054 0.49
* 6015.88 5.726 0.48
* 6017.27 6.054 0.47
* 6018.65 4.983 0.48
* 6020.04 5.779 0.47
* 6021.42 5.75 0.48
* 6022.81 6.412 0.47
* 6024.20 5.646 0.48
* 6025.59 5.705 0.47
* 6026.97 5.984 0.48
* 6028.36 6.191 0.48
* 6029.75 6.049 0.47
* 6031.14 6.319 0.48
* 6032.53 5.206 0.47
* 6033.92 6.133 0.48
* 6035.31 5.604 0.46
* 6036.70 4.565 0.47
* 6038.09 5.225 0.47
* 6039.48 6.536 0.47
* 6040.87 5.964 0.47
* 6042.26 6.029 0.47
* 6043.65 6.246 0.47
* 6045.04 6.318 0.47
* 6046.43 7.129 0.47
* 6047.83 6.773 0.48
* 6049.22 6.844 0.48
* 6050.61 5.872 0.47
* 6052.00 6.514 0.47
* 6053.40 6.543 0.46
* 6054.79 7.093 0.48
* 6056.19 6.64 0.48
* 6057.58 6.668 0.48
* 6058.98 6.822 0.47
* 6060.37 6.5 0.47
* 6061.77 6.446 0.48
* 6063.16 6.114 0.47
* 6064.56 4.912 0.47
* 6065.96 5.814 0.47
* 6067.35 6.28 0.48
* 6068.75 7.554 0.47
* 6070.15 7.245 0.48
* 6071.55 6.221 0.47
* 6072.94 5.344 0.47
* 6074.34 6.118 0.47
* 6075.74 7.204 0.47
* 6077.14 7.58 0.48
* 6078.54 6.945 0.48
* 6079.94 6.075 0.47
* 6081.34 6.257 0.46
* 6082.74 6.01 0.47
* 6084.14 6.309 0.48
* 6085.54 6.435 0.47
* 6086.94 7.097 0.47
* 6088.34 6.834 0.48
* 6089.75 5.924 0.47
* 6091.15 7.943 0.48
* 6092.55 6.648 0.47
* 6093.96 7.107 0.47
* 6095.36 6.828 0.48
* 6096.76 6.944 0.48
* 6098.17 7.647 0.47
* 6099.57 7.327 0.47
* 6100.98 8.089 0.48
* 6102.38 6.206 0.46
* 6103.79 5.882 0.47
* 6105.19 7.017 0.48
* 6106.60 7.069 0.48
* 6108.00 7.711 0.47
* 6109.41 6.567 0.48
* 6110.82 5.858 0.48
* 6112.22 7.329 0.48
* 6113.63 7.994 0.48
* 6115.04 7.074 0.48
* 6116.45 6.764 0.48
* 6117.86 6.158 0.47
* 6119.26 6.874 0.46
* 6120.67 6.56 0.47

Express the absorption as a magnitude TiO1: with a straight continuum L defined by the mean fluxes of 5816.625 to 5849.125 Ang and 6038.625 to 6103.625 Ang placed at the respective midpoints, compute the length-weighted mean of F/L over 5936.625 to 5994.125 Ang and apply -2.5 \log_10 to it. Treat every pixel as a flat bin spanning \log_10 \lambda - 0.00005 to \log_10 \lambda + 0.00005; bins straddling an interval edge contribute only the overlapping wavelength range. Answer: 0.28 mag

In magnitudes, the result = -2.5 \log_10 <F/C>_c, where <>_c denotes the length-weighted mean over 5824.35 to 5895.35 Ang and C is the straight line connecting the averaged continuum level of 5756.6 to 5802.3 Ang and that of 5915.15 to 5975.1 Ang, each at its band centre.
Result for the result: 0.207 mag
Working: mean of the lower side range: 6.7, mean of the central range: 4.77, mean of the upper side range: 4.65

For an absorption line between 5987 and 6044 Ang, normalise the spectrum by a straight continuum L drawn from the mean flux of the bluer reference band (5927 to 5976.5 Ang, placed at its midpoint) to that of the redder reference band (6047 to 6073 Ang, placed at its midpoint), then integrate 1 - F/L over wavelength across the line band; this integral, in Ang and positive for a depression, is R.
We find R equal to 0.1 Ang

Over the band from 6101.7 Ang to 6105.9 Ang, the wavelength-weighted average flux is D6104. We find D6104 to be 6.36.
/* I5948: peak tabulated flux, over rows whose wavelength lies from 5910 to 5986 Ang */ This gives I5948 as 6.189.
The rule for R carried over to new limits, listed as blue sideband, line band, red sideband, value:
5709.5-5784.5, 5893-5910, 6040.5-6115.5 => 9.3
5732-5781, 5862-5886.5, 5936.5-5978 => 6.4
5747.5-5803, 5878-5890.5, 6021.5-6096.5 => 7.0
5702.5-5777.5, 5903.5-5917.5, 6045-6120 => 5.4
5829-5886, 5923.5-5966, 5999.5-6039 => 6.4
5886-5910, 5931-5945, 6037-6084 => -4.9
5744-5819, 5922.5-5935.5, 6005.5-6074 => 3.9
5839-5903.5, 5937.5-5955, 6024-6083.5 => 0.9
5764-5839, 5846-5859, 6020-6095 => 1.9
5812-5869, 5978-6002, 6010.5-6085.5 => 2.3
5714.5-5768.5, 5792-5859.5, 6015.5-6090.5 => 2.4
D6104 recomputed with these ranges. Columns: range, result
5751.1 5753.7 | 7.86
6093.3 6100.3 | 7.17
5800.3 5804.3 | 6.97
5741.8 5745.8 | 7.43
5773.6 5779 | 6.46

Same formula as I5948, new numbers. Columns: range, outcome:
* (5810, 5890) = 7.358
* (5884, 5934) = 5.618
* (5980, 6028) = 6.601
